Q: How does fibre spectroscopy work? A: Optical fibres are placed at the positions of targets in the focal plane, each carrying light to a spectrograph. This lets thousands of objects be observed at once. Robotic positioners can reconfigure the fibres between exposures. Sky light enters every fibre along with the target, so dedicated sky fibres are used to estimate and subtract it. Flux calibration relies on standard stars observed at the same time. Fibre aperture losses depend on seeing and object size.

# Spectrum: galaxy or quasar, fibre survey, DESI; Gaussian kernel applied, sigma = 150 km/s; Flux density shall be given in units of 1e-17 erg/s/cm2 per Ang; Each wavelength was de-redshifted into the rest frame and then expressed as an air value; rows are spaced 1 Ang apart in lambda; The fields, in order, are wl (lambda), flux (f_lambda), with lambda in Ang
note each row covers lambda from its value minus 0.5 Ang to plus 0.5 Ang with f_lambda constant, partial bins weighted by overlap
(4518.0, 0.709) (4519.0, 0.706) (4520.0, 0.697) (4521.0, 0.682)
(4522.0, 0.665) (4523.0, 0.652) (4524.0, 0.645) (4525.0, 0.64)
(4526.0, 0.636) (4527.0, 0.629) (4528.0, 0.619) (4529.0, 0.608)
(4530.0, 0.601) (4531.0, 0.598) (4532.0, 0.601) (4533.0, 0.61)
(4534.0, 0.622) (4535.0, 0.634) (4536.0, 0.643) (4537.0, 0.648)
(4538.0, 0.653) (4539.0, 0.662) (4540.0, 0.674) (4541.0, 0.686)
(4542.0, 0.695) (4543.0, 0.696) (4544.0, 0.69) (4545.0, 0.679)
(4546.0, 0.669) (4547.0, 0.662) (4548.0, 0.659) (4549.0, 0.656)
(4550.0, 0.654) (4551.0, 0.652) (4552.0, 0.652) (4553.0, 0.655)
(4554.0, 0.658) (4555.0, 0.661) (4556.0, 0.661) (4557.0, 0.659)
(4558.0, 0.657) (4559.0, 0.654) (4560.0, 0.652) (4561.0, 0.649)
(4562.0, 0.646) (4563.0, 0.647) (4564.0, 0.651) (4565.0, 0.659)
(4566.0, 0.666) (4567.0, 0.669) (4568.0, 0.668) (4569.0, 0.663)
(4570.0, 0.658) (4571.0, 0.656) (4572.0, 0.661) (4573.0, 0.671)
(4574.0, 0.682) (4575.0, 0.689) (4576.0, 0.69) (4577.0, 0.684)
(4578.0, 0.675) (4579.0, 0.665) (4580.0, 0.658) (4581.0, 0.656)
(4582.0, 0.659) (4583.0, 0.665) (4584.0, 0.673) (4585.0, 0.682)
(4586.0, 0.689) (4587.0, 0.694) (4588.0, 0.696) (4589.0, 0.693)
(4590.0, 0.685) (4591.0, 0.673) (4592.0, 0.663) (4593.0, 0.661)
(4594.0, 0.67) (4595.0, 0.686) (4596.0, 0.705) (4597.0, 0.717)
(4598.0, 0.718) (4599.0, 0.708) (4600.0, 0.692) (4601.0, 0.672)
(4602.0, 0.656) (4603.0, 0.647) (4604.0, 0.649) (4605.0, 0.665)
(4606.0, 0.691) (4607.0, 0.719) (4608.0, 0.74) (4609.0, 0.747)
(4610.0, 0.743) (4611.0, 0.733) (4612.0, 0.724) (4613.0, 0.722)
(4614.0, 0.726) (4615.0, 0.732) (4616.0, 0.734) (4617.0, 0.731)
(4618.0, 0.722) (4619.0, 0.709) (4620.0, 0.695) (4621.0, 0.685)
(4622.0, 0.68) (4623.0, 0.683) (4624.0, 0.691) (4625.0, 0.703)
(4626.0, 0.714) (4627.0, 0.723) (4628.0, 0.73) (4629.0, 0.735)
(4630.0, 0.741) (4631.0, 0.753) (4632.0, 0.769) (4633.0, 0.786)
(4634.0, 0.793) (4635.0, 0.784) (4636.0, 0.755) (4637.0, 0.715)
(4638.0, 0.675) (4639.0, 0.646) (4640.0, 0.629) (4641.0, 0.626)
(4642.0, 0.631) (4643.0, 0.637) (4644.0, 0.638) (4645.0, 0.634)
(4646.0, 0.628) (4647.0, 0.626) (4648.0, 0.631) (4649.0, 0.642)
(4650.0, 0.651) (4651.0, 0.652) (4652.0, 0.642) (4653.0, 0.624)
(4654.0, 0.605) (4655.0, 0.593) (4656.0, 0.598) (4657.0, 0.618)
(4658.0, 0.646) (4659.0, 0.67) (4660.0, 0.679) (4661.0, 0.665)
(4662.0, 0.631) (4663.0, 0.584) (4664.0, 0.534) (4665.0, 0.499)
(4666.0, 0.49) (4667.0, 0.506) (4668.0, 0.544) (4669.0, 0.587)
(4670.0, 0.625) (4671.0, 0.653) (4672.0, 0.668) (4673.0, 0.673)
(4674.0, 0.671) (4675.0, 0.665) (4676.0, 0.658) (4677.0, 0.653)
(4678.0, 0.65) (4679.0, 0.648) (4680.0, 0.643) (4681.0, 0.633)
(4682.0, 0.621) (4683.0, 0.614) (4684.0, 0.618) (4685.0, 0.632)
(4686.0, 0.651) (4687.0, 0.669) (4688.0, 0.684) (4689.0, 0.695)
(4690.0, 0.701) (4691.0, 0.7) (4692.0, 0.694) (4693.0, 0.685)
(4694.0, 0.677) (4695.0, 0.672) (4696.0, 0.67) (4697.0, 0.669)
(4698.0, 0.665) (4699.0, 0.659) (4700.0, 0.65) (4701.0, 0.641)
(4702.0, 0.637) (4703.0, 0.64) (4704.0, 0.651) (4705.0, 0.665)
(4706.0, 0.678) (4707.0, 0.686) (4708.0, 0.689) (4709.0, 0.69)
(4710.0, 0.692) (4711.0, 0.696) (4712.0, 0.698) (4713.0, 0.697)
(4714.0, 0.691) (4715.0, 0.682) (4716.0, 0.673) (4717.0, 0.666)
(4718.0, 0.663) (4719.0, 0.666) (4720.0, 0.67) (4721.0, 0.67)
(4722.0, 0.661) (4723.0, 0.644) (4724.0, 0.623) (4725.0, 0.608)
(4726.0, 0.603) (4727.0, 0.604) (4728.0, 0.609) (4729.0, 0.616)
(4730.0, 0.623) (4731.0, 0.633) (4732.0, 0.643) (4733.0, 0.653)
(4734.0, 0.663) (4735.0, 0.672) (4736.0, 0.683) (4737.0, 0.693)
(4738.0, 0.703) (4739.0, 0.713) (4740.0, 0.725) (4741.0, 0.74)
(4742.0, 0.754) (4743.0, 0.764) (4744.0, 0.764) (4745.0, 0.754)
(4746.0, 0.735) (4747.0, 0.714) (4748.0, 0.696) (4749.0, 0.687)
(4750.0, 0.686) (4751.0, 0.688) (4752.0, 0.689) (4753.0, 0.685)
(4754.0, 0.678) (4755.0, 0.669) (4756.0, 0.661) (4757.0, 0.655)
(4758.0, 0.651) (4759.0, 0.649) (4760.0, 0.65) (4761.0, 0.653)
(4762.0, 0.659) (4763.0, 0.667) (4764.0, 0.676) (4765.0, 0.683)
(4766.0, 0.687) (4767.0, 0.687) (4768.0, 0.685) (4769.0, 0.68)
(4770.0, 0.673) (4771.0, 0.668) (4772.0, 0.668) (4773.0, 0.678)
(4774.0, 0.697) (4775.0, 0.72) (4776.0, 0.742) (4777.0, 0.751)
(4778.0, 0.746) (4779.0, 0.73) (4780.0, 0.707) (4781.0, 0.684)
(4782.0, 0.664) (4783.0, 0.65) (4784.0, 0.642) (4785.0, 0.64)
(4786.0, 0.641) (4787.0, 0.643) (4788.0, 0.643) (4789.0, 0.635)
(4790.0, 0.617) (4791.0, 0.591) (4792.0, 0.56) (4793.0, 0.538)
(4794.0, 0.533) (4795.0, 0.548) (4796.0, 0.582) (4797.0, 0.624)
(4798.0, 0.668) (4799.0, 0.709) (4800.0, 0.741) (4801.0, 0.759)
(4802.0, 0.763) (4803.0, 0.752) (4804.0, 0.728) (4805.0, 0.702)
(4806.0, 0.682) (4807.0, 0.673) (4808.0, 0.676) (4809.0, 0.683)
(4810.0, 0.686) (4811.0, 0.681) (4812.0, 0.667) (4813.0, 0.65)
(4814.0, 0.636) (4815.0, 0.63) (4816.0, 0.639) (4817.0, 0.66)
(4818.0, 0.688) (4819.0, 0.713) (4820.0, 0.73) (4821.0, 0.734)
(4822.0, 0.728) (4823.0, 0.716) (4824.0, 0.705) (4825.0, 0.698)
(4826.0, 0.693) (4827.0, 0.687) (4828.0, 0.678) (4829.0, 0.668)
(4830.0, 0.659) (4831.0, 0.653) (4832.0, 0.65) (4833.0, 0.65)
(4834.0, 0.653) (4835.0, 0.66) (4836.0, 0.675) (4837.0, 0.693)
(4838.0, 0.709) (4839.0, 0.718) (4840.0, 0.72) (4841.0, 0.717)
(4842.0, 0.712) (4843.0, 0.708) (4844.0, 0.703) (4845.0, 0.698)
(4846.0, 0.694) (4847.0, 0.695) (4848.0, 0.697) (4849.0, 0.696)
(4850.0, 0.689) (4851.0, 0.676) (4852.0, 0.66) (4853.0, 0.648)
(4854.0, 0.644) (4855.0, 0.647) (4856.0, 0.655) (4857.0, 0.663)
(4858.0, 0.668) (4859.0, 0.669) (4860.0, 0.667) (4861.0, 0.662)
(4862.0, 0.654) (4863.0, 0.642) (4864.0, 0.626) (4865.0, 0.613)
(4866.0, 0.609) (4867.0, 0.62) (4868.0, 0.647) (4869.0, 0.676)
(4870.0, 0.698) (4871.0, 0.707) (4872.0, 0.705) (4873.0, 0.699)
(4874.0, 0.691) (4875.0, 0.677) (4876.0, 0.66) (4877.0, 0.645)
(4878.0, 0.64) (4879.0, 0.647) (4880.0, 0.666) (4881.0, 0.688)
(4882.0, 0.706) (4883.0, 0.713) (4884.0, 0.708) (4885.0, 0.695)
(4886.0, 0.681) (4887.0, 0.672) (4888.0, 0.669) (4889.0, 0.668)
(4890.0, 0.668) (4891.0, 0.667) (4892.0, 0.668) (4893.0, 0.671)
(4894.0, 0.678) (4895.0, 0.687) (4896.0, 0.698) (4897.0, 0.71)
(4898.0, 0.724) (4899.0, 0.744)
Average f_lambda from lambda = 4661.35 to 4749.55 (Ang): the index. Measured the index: 0.659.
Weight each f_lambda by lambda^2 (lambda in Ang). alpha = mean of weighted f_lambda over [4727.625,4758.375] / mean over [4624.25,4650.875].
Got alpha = 1.04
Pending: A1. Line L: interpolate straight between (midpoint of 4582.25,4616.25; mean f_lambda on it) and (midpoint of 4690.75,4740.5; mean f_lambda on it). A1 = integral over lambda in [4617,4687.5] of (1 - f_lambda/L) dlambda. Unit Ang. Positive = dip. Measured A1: 2.7 Ang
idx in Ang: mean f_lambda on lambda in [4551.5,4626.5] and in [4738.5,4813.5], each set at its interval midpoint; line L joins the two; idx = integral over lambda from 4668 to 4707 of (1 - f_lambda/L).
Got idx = 1.4 Ang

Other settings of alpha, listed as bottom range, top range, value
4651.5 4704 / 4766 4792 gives 1.10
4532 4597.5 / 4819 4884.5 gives 1.15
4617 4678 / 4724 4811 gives 1.08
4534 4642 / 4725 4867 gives 1.08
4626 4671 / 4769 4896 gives 1.12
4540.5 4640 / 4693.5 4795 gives 1.04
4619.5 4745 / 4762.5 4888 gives 1.08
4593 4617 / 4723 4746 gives 1.01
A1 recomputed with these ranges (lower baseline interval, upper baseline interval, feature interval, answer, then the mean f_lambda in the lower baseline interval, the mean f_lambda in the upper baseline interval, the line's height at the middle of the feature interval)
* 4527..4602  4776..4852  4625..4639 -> -1.5 Ang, 0.664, 0.677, 0.667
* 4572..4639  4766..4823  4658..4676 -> 2.1 Ang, 0.702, 0.673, 0.692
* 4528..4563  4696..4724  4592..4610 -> -0.9 Ang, 0.651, 0.669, 0.657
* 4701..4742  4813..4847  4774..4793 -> 0.4 Ang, 0.666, 0.687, 0.678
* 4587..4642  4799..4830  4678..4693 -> 0.9 Ang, 0.706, 0.695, 0.702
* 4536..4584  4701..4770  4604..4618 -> -1.1 Ang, 0.664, 0.675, 0.667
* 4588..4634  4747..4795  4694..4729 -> 1.0 Ang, 0.708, 0.665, 0.681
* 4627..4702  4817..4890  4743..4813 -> -0.7 Ang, 0.653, 0.679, 0.669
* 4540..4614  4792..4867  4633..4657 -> 0.7 Ang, 0.677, 0.673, 0.676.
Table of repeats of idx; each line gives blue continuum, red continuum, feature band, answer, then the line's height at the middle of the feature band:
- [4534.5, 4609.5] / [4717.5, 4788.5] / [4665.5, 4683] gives 1.36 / 0.675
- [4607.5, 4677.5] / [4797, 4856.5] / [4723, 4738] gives 0.84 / 0.678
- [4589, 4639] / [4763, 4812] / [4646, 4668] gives 2.92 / 0.701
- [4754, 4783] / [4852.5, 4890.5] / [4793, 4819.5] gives 0.28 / 0.677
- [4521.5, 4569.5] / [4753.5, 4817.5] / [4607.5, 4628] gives -1.91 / 0.656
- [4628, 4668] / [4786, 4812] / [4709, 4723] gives -0.54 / 0.653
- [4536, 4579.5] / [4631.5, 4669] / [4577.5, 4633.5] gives -4.23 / 0.652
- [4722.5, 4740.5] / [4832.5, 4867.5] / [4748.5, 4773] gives -0.62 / 0.656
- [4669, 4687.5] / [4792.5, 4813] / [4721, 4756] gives -1.14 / 0.657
